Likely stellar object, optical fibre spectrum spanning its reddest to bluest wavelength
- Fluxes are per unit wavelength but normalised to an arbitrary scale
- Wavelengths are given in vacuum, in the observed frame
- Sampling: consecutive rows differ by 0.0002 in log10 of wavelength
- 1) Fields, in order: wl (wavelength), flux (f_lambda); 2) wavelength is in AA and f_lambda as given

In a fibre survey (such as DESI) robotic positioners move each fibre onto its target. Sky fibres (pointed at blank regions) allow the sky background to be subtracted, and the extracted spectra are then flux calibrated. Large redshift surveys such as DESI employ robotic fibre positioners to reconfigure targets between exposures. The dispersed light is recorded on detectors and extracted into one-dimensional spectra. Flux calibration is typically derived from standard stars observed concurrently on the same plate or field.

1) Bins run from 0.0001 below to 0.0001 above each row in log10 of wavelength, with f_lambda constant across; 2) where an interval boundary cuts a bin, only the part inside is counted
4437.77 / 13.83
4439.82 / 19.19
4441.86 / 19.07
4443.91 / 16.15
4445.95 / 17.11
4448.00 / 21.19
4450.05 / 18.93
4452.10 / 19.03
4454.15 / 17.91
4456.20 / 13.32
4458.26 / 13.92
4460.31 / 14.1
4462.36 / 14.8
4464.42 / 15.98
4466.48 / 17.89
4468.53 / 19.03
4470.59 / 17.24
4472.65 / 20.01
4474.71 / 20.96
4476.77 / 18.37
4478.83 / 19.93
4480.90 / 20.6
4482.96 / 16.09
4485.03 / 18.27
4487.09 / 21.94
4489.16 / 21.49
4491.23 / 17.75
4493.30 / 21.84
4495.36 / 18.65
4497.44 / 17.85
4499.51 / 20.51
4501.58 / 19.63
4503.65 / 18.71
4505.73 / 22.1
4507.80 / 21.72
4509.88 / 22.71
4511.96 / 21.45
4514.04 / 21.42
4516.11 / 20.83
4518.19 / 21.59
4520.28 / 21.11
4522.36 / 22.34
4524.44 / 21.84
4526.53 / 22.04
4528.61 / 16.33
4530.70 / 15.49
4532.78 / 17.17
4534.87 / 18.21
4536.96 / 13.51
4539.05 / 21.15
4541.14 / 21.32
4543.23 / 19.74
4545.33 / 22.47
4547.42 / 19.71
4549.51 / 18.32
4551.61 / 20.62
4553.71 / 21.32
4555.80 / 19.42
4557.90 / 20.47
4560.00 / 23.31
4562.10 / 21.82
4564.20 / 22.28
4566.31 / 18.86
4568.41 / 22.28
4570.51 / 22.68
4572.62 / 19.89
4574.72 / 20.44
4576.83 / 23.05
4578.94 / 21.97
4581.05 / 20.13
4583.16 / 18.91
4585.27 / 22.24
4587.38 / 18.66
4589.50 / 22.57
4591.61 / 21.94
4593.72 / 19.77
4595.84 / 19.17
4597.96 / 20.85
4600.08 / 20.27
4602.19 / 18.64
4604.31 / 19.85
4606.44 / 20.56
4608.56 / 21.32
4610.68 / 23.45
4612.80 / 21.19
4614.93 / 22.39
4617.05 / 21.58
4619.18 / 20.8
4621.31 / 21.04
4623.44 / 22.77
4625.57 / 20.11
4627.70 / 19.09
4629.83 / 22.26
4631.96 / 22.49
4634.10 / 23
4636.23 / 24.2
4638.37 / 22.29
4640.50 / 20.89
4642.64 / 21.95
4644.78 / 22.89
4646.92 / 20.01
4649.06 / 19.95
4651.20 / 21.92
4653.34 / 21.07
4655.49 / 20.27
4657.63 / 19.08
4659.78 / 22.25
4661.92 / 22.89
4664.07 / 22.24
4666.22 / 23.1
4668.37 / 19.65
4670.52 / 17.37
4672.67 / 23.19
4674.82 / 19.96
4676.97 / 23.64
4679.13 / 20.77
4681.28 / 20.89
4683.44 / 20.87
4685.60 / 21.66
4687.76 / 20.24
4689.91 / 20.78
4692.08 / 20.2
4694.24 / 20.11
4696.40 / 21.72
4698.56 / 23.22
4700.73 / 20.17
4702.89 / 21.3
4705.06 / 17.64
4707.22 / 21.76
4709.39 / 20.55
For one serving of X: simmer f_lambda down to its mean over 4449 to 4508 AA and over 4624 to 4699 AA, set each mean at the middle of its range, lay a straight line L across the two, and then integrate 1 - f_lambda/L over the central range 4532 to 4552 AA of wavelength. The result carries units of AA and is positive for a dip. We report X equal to 0.3 AA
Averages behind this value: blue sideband 18.5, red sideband 21.3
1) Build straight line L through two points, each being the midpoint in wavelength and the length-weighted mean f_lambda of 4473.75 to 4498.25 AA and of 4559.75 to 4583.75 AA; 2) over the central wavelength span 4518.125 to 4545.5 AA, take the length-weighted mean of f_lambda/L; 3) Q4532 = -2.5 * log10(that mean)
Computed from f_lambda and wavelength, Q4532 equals 0.055 mag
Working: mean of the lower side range 19.5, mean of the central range 19.4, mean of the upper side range 21.3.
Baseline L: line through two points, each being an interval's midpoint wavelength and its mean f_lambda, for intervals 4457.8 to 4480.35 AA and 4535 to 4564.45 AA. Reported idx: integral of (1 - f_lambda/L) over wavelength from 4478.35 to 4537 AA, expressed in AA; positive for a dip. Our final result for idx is -3.1 AA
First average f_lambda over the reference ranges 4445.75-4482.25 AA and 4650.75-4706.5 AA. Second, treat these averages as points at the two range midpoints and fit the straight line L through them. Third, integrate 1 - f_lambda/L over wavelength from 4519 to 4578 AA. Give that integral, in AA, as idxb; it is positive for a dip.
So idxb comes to -3.7 AA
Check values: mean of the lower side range 17.8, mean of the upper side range 21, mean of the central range 20.3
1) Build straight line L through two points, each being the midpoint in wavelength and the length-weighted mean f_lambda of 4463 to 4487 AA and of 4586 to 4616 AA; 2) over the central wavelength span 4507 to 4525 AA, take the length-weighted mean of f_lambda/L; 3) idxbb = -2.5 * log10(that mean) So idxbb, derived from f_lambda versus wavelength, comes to -0.123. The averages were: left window 18.6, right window 20.8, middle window 21.7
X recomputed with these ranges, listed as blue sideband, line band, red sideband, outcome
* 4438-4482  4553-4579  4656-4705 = -2.67 AA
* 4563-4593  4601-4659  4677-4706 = -0.83 AA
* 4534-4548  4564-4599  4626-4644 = -0.62 AA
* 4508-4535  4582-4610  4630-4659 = 0.88 AA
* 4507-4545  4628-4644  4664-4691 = -1.16 AA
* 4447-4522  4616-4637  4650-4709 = -1.20 AA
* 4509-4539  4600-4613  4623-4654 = 0.22 AA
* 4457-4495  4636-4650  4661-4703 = -0.65 AA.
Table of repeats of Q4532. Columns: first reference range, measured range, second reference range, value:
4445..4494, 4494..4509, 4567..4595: -0.051 mag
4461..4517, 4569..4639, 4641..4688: -0.031 mag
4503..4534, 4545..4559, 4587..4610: 0.011 mag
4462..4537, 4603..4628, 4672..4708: -0.040 mag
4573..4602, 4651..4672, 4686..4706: -0.017 mag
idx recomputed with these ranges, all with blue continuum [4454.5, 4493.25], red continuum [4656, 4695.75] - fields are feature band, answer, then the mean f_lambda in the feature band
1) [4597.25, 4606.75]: -0.02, 20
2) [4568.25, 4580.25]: -1.32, 21.6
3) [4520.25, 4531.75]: -0.60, 19.8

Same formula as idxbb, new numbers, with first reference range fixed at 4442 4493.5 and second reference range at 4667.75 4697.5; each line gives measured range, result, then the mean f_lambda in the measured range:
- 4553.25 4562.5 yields -0.11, 21.2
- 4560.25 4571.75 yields -0.12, 21.7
